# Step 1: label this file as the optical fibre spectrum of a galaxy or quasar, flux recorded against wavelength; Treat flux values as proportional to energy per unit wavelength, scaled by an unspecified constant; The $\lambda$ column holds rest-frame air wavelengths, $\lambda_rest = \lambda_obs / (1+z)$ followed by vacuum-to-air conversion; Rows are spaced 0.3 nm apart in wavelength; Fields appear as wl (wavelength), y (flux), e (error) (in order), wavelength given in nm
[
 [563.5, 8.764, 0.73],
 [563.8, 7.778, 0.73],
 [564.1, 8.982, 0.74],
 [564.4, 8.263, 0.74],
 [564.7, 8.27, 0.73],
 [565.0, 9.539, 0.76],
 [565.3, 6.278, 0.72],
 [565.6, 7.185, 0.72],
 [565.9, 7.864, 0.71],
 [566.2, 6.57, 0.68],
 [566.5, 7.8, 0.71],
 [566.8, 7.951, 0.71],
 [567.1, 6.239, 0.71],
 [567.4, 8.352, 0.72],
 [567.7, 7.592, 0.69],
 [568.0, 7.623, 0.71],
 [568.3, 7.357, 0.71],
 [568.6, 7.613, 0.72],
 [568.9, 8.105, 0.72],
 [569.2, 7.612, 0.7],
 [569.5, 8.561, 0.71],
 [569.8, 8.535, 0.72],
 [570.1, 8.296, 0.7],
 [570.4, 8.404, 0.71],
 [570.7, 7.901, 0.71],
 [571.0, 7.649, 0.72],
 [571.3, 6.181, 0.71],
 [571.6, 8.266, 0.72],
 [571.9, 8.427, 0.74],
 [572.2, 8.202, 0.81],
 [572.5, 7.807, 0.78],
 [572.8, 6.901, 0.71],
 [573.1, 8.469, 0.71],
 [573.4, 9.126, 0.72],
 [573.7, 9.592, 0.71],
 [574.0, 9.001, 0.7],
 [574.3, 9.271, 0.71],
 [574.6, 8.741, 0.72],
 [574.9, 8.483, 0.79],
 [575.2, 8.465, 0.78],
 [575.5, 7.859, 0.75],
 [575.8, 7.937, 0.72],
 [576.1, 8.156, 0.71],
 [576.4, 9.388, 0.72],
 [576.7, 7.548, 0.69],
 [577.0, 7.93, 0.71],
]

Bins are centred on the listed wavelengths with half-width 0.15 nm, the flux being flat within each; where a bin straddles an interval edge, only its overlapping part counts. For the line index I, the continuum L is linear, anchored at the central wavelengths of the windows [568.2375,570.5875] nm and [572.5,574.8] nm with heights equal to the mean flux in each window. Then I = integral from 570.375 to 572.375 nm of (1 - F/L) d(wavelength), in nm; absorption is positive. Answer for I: 0.13 nm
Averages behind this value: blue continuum 8.08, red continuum 8.66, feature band 7.83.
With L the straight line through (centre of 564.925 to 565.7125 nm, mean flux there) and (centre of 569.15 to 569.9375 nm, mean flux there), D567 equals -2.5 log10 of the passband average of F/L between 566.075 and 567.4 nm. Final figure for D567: 0.07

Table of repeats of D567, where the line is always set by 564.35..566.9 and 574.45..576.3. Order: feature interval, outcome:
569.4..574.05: -0.01 mag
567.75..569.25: 0.03 mag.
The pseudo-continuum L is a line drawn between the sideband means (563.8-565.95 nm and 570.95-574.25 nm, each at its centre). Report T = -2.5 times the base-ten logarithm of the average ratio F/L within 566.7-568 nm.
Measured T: 0.08 mag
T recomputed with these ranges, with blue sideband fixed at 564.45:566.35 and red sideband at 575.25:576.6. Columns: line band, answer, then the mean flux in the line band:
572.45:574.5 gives -0.06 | 8.64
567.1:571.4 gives 0.01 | 7.8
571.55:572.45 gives -0.02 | 8.25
